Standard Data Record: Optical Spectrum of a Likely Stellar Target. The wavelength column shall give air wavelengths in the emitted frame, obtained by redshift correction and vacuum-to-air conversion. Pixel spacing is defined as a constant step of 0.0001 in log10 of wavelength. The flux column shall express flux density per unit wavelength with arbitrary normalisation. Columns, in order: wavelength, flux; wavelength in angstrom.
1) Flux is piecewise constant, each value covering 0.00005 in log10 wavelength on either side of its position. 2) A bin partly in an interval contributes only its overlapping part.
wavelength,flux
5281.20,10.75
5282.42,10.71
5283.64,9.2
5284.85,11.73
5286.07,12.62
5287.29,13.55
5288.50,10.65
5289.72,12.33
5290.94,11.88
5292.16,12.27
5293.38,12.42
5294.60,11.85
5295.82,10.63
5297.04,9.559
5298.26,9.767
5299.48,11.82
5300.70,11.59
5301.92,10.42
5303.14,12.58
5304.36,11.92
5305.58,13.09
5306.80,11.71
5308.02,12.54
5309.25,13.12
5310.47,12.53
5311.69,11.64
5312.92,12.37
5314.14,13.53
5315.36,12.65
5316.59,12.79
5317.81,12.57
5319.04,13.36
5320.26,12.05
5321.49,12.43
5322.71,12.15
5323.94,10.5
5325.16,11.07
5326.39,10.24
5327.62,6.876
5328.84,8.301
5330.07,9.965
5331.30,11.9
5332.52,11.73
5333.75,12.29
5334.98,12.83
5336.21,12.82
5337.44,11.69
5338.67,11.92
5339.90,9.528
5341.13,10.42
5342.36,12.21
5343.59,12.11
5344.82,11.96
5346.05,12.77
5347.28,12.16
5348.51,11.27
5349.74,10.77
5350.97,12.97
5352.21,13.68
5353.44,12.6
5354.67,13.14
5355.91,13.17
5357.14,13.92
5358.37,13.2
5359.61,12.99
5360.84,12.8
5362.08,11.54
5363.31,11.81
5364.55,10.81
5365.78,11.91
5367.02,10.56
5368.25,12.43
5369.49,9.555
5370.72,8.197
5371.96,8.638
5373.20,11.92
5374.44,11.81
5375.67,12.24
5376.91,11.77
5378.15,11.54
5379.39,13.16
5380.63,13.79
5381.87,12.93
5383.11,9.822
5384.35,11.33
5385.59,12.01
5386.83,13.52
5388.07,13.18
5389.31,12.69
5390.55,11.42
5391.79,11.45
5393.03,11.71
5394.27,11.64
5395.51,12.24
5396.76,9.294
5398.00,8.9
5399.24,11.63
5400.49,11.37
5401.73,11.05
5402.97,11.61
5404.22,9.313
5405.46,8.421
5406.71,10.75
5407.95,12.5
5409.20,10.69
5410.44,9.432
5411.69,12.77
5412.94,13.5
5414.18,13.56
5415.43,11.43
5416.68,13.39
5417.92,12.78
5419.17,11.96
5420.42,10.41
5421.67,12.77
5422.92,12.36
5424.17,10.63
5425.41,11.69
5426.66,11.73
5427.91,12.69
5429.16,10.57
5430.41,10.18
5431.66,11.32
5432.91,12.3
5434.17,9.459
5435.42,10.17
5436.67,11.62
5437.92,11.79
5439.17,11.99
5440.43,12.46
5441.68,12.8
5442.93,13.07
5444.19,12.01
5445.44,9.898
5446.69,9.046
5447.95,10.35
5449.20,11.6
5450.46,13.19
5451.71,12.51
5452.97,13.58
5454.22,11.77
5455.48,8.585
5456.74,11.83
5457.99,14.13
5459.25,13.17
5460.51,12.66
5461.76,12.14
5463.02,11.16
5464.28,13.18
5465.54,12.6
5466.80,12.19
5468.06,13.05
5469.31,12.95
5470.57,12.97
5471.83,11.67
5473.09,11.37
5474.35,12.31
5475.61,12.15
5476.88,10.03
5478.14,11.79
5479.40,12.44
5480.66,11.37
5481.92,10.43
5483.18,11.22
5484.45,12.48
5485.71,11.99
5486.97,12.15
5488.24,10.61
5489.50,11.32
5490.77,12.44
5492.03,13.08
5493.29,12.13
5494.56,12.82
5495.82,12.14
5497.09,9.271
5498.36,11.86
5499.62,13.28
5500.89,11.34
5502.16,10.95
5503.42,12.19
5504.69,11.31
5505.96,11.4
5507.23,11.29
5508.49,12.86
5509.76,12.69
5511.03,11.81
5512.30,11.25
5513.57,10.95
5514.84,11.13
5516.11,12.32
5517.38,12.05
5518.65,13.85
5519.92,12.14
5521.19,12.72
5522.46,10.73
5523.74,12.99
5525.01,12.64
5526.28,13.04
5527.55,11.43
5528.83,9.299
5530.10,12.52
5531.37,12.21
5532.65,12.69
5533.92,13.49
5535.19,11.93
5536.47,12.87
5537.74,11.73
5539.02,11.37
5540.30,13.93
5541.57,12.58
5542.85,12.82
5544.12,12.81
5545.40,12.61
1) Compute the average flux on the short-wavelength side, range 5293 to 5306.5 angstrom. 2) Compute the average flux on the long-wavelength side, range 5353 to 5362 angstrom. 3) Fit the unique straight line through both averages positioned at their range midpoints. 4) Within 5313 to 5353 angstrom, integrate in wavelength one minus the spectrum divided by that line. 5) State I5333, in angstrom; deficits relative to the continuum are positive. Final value 2.10 angstrom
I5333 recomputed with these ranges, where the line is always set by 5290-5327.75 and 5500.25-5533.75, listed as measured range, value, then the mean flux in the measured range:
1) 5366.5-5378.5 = 1.00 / 10.9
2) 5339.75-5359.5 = -0.83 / 12.3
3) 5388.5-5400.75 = 0.62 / 11.3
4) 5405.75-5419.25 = -0.13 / 12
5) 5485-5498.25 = 0.13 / 11.8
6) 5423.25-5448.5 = 1.24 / 11.3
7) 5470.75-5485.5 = 0.36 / 11.6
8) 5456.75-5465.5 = -0.56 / 12.7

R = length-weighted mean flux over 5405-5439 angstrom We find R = 11.5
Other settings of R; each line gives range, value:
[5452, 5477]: 12.2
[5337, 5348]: 11.6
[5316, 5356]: 11.7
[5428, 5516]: 11.8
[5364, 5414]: 11.4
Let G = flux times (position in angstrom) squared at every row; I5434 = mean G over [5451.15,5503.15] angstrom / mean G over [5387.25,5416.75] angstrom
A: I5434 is 1.1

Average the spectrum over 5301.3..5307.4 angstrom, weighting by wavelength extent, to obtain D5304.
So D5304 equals 12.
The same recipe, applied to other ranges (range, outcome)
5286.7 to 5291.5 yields 12.1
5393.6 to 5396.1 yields 12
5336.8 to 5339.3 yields 11.8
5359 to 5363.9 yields 12.3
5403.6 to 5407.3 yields 9.48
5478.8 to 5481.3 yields 11.9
